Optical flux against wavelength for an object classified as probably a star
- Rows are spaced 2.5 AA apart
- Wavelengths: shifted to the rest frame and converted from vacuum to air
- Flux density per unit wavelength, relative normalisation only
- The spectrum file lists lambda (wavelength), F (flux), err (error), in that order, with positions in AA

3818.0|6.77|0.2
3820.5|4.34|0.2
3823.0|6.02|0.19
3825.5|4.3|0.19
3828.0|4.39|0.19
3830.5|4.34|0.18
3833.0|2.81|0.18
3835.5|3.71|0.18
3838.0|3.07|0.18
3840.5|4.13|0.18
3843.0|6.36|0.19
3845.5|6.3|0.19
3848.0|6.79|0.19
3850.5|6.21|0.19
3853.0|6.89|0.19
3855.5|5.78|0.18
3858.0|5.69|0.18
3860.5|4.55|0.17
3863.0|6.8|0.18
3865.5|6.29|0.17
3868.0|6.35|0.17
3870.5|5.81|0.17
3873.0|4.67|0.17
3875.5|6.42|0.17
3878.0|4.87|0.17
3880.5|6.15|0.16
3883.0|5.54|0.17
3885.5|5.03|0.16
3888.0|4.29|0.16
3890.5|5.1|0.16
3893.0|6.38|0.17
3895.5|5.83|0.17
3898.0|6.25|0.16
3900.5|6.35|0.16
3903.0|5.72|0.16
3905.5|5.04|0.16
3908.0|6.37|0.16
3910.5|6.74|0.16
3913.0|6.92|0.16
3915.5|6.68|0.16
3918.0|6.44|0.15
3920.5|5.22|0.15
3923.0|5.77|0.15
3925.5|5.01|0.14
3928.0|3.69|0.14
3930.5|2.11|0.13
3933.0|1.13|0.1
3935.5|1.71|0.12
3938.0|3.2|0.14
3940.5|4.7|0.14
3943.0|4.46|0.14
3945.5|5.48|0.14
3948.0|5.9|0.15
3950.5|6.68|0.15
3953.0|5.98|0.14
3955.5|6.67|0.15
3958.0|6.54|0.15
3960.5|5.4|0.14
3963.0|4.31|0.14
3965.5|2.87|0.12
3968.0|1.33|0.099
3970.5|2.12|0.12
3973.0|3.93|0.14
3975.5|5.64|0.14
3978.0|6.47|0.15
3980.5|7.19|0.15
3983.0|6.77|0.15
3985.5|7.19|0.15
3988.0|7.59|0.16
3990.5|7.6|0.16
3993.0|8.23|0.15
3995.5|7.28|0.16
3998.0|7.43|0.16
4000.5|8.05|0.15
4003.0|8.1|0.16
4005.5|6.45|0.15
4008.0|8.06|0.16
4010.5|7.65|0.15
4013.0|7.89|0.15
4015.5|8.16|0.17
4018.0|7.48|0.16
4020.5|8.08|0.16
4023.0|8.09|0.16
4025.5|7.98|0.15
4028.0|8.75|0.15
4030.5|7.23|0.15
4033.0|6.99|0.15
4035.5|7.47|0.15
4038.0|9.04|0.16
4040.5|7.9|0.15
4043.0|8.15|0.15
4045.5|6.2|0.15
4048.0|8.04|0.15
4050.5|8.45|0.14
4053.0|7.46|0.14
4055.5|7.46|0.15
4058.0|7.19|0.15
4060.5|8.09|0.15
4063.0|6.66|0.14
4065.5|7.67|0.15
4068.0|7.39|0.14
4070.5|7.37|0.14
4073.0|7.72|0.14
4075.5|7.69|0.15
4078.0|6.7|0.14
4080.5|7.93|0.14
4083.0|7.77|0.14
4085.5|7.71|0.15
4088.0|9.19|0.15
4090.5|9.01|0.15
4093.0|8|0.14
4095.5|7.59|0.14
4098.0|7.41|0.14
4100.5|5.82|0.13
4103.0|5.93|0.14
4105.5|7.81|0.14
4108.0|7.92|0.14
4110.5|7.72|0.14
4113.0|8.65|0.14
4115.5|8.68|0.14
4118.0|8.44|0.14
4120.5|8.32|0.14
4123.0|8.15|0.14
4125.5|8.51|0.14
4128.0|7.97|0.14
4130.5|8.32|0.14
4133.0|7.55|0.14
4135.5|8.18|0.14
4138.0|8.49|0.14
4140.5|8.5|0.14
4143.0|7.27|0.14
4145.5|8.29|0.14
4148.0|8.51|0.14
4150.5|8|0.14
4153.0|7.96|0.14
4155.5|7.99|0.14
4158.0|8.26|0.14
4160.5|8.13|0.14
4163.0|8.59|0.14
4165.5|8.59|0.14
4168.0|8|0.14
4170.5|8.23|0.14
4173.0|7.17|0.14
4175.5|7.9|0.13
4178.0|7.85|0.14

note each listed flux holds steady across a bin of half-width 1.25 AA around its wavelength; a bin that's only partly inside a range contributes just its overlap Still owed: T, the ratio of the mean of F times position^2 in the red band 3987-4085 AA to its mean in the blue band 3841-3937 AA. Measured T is 1.51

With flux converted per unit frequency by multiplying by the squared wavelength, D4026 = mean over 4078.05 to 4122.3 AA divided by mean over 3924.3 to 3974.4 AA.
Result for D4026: 2.03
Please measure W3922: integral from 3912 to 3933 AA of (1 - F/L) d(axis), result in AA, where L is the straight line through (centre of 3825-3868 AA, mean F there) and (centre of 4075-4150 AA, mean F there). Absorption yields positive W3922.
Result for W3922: 3.6 AA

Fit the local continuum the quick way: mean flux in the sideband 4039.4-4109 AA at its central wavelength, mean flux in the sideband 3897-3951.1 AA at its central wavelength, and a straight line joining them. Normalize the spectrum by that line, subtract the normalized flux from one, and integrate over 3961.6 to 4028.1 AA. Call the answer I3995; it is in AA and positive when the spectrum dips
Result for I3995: -3.7 AA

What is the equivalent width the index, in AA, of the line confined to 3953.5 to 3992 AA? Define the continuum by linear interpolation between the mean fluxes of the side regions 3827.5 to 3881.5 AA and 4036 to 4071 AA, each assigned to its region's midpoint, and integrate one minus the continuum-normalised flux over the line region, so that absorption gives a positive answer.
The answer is 7.3 AA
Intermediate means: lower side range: 5.39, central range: 5.47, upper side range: 7.65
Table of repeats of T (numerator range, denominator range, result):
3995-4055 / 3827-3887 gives 1.57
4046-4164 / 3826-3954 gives 1.67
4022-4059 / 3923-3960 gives 1.78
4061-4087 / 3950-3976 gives 1.73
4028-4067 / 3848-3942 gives 1.54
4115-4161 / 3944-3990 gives 1.62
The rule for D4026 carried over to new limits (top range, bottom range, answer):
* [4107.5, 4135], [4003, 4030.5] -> 1.10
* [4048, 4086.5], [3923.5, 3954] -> 1.92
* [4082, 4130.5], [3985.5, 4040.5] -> 1.07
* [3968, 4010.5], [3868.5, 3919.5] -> 1.19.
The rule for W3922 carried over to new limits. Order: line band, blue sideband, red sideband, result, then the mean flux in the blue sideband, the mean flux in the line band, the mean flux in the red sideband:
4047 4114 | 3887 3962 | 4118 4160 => -2.6 AA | 5.26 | 7.64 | 8.15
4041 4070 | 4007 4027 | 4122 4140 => 1.8 AA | 7.93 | 7.53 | 8.18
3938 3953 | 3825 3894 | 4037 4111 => 2.3 AA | 5.33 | 5.3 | 7.63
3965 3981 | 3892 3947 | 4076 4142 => 4.8 AA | 5.05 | 4.15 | 7.93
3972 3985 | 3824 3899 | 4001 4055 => 1.8 AA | 5.37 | 6.11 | 7.79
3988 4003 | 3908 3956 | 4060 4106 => -4.2 AA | 4.98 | 7.74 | 7.54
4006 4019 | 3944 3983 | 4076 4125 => -3.5 AA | 5.15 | 7.77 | 7.84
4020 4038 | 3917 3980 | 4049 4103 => -3.9 AA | 4.53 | 7.87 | 7.59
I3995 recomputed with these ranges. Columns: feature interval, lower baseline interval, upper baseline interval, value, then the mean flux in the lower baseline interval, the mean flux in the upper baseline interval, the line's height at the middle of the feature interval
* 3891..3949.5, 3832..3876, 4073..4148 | 9.4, 5.48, 7.92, 6.11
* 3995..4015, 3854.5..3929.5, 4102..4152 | -2.3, 5.71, 8.07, 6.85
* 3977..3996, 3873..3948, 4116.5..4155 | -3.5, 5.13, 8.16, 6.15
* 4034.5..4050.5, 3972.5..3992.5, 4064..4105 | -1.4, 6.71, 7.56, 7.21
